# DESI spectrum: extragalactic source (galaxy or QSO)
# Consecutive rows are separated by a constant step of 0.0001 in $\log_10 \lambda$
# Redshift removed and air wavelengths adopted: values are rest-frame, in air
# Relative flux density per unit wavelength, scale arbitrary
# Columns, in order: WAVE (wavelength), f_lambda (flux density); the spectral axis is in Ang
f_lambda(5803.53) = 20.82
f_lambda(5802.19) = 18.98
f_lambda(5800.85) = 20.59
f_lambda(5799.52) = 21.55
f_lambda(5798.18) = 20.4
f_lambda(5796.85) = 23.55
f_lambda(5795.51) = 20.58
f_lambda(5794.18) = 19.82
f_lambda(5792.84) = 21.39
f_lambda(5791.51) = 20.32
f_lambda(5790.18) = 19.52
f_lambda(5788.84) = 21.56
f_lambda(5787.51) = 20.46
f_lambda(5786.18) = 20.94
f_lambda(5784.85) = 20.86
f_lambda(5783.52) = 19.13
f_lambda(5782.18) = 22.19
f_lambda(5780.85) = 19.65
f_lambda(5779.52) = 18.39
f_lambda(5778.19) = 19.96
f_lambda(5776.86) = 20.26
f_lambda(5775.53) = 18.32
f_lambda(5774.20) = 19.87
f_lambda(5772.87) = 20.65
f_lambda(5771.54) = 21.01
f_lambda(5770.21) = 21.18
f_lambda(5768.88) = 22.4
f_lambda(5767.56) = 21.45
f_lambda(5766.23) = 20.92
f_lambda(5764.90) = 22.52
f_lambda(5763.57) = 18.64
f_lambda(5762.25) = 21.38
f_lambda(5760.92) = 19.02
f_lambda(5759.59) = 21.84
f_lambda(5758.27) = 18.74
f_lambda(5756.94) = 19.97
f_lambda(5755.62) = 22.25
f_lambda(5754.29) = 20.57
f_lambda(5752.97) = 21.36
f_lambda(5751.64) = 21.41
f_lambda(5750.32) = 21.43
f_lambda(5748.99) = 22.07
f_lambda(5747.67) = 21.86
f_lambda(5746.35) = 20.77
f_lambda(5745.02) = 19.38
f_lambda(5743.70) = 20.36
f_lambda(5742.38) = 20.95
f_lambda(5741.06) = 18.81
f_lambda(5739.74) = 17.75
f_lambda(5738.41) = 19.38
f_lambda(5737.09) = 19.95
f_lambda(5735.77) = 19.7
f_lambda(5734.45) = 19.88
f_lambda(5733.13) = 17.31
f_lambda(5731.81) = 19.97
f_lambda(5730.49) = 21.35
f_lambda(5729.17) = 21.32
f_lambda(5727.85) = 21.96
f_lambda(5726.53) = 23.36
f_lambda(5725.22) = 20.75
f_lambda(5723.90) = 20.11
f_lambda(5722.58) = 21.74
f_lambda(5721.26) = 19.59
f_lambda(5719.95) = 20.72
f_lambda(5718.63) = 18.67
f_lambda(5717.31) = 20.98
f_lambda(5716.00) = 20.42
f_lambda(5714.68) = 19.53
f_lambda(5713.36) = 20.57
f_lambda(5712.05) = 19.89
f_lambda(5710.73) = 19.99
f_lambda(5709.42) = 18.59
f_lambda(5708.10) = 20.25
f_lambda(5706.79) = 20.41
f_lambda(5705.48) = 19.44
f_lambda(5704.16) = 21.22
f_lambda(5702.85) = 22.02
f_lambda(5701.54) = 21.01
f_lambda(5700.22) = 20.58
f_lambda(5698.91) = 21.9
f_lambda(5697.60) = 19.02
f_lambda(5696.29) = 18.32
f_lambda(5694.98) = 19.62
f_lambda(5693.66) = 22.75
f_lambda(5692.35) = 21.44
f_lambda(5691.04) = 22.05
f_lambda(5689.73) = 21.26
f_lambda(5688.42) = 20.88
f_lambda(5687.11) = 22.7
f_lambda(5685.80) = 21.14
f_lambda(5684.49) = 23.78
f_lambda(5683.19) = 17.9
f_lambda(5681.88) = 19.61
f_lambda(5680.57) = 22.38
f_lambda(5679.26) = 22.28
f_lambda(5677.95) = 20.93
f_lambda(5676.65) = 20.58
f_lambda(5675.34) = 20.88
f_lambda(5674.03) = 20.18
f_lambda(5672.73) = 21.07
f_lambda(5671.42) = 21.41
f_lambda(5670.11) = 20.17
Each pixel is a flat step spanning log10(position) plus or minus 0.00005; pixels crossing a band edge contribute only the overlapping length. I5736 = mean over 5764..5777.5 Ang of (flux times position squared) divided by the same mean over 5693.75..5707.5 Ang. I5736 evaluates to 1.04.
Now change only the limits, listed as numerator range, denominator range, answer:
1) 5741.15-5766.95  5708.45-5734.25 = 1.03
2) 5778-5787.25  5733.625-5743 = 1.05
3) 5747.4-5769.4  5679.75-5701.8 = 1.03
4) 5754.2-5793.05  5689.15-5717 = 1.03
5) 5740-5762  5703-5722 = 1.04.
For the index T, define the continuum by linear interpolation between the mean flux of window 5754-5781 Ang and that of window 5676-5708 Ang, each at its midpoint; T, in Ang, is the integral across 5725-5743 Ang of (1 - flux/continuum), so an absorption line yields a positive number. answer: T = 0.4 Ang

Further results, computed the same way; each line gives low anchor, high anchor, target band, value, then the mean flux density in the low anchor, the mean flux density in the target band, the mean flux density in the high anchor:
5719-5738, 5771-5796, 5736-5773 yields -0.4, 20.5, 20.6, 20.3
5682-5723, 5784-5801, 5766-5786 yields 0.4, 20.6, 20.4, 20.9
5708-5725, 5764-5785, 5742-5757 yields -0.6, 20.1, 21.1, 20.5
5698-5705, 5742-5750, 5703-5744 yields 1.7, 21.2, 20.2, 20.9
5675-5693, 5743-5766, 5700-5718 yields 0.7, 21.3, 20.3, 20.8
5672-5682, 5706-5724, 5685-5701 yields -0.3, 21.1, 21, 20.1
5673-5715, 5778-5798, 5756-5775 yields -0.1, 20.7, 20.7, 20.6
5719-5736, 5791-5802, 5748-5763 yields -0.1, 20.6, 20.9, 20.9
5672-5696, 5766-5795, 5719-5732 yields -0.1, 21.1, 21.1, 20.5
